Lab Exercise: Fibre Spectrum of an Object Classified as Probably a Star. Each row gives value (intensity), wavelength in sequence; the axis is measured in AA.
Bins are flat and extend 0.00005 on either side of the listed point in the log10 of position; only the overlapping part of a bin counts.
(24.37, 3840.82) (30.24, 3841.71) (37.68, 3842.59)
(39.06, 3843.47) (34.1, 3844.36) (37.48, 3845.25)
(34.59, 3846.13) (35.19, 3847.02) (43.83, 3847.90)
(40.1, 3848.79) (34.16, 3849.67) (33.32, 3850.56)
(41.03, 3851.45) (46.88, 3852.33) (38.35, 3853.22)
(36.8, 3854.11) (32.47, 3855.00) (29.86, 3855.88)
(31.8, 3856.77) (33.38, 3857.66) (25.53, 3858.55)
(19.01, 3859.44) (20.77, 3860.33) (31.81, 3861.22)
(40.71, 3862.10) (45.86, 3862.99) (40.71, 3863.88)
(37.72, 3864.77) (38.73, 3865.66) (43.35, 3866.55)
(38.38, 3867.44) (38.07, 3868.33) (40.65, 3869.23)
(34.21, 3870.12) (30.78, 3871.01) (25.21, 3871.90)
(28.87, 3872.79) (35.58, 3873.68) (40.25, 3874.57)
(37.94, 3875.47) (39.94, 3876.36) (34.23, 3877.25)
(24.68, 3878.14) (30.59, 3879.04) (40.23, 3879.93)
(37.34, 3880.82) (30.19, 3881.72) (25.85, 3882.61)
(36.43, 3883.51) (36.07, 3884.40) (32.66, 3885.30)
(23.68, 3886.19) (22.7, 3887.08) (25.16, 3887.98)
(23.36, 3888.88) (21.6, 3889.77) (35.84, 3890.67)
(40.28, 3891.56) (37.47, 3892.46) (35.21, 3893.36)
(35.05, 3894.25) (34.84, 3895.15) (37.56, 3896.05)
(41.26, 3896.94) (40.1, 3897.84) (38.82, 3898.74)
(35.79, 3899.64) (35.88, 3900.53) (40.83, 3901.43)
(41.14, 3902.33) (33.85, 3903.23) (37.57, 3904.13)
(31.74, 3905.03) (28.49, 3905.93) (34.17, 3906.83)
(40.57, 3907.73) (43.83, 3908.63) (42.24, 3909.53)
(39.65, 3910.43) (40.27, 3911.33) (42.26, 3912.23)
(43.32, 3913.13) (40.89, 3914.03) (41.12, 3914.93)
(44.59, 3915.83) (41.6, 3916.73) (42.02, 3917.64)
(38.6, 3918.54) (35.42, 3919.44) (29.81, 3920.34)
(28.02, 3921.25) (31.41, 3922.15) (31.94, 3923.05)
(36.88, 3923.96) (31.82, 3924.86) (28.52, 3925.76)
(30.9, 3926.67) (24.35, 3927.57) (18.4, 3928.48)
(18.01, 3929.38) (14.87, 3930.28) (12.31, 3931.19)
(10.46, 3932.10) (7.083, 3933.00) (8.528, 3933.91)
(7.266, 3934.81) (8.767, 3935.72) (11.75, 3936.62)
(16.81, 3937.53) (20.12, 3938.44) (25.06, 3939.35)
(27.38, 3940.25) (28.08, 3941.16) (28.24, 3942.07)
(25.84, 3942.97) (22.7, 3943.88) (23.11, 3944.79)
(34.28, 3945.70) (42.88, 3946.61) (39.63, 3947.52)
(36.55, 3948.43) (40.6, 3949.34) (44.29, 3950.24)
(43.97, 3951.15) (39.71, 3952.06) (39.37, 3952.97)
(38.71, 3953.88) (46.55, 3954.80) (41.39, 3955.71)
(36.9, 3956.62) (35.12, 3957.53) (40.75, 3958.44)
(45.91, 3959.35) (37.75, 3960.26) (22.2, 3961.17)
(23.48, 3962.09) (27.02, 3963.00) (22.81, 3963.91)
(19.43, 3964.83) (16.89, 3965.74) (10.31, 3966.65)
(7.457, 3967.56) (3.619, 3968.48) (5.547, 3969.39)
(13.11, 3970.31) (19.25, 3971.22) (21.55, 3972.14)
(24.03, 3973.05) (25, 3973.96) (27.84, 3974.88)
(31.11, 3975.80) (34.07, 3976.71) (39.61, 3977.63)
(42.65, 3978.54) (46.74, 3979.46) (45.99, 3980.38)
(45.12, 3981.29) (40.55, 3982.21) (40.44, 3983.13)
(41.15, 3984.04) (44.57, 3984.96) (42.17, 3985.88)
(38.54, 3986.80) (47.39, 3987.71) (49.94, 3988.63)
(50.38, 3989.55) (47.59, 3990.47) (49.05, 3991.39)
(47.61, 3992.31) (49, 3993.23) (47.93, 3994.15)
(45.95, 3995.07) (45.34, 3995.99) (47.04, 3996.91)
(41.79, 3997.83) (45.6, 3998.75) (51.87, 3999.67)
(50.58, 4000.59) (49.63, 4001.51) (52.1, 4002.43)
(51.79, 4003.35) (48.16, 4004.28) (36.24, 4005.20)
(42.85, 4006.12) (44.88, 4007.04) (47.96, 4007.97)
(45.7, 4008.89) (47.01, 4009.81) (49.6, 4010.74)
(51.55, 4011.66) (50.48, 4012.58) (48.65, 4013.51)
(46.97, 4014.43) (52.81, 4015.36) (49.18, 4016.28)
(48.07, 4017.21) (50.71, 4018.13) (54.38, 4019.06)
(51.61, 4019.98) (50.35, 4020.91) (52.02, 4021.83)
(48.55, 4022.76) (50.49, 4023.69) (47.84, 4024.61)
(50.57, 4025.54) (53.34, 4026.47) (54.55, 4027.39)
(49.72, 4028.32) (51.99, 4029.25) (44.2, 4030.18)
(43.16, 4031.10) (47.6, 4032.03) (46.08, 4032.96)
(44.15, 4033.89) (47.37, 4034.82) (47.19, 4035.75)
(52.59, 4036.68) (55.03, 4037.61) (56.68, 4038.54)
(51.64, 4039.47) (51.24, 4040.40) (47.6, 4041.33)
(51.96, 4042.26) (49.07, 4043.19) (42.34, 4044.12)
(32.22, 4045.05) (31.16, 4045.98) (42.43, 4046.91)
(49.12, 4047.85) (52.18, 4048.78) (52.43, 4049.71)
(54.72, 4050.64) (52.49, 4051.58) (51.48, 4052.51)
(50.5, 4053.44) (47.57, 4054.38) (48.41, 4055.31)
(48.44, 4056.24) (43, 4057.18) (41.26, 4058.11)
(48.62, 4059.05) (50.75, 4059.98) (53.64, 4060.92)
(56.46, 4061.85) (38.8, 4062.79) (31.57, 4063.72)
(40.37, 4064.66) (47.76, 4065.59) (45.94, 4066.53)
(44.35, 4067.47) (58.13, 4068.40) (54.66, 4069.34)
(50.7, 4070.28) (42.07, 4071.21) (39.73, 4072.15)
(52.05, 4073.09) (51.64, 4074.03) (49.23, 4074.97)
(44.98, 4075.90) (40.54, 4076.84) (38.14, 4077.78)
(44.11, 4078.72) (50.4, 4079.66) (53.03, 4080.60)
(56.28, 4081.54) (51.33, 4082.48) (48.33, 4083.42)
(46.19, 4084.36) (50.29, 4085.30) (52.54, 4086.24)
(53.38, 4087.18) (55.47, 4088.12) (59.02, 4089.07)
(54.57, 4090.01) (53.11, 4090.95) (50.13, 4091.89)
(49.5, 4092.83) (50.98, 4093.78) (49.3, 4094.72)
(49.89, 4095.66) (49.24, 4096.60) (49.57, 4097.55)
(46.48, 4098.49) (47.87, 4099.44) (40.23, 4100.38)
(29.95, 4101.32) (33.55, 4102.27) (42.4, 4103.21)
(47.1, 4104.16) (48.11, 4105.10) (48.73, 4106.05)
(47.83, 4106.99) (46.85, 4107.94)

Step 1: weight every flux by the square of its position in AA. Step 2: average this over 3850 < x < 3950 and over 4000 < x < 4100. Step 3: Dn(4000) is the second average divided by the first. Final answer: 1.63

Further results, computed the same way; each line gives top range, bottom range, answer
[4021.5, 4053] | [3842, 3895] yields 1.55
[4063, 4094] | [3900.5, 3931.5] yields 1.54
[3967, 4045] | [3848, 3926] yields 1.33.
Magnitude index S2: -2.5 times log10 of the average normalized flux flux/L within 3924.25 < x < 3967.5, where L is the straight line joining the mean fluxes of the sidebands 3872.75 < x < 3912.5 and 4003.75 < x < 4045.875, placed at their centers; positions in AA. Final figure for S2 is 0.44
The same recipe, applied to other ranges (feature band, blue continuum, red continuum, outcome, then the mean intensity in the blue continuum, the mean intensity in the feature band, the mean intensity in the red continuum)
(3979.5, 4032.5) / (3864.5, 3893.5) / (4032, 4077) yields -0.10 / 33.4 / 47.7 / 47.6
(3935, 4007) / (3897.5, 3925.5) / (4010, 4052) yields 0.23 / 37.5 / 35.1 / 49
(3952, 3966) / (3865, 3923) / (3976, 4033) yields 0.26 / 35.6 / 33.4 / 47.2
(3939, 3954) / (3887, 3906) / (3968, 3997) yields 0.07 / 34.6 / 34.1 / 37.4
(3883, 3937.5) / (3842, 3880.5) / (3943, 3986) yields 0.09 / 35.4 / 31.3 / 32.1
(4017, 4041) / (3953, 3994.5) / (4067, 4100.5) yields -0.20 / 34.1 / 50.1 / 49.5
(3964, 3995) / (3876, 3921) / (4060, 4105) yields 0.21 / 35.7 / 33.9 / 47.8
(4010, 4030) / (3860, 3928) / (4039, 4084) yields -0.14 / 35.3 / 50.5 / 47.4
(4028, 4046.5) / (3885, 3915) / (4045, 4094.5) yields -0.03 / 35.8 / 47.1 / 48.4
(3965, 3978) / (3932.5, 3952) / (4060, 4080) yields 0.49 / 26.1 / 19.8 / 46.5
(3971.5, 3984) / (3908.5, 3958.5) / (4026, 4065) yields 0.06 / 31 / 35.7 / 47.8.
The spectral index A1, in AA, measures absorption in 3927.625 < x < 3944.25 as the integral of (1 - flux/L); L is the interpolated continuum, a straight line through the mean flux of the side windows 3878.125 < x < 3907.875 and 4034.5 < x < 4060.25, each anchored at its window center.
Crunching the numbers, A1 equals 9.0 AA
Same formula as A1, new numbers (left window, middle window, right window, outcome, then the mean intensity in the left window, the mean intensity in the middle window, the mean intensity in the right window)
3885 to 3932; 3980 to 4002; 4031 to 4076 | -2.3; 33.6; 46.1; 47.7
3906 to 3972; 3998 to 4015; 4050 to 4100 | -3.9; 29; 47.8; 48.8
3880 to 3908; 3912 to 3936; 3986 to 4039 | 6.1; 34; 27.7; 48.5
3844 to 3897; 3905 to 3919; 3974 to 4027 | -0.7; 34.3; 40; 46.4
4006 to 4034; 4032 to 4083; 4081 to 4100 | 2.5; 49.1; 47.7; 51.1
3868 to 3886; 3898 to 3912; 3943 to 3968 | -1.9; 33.8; 37.8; 32.5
